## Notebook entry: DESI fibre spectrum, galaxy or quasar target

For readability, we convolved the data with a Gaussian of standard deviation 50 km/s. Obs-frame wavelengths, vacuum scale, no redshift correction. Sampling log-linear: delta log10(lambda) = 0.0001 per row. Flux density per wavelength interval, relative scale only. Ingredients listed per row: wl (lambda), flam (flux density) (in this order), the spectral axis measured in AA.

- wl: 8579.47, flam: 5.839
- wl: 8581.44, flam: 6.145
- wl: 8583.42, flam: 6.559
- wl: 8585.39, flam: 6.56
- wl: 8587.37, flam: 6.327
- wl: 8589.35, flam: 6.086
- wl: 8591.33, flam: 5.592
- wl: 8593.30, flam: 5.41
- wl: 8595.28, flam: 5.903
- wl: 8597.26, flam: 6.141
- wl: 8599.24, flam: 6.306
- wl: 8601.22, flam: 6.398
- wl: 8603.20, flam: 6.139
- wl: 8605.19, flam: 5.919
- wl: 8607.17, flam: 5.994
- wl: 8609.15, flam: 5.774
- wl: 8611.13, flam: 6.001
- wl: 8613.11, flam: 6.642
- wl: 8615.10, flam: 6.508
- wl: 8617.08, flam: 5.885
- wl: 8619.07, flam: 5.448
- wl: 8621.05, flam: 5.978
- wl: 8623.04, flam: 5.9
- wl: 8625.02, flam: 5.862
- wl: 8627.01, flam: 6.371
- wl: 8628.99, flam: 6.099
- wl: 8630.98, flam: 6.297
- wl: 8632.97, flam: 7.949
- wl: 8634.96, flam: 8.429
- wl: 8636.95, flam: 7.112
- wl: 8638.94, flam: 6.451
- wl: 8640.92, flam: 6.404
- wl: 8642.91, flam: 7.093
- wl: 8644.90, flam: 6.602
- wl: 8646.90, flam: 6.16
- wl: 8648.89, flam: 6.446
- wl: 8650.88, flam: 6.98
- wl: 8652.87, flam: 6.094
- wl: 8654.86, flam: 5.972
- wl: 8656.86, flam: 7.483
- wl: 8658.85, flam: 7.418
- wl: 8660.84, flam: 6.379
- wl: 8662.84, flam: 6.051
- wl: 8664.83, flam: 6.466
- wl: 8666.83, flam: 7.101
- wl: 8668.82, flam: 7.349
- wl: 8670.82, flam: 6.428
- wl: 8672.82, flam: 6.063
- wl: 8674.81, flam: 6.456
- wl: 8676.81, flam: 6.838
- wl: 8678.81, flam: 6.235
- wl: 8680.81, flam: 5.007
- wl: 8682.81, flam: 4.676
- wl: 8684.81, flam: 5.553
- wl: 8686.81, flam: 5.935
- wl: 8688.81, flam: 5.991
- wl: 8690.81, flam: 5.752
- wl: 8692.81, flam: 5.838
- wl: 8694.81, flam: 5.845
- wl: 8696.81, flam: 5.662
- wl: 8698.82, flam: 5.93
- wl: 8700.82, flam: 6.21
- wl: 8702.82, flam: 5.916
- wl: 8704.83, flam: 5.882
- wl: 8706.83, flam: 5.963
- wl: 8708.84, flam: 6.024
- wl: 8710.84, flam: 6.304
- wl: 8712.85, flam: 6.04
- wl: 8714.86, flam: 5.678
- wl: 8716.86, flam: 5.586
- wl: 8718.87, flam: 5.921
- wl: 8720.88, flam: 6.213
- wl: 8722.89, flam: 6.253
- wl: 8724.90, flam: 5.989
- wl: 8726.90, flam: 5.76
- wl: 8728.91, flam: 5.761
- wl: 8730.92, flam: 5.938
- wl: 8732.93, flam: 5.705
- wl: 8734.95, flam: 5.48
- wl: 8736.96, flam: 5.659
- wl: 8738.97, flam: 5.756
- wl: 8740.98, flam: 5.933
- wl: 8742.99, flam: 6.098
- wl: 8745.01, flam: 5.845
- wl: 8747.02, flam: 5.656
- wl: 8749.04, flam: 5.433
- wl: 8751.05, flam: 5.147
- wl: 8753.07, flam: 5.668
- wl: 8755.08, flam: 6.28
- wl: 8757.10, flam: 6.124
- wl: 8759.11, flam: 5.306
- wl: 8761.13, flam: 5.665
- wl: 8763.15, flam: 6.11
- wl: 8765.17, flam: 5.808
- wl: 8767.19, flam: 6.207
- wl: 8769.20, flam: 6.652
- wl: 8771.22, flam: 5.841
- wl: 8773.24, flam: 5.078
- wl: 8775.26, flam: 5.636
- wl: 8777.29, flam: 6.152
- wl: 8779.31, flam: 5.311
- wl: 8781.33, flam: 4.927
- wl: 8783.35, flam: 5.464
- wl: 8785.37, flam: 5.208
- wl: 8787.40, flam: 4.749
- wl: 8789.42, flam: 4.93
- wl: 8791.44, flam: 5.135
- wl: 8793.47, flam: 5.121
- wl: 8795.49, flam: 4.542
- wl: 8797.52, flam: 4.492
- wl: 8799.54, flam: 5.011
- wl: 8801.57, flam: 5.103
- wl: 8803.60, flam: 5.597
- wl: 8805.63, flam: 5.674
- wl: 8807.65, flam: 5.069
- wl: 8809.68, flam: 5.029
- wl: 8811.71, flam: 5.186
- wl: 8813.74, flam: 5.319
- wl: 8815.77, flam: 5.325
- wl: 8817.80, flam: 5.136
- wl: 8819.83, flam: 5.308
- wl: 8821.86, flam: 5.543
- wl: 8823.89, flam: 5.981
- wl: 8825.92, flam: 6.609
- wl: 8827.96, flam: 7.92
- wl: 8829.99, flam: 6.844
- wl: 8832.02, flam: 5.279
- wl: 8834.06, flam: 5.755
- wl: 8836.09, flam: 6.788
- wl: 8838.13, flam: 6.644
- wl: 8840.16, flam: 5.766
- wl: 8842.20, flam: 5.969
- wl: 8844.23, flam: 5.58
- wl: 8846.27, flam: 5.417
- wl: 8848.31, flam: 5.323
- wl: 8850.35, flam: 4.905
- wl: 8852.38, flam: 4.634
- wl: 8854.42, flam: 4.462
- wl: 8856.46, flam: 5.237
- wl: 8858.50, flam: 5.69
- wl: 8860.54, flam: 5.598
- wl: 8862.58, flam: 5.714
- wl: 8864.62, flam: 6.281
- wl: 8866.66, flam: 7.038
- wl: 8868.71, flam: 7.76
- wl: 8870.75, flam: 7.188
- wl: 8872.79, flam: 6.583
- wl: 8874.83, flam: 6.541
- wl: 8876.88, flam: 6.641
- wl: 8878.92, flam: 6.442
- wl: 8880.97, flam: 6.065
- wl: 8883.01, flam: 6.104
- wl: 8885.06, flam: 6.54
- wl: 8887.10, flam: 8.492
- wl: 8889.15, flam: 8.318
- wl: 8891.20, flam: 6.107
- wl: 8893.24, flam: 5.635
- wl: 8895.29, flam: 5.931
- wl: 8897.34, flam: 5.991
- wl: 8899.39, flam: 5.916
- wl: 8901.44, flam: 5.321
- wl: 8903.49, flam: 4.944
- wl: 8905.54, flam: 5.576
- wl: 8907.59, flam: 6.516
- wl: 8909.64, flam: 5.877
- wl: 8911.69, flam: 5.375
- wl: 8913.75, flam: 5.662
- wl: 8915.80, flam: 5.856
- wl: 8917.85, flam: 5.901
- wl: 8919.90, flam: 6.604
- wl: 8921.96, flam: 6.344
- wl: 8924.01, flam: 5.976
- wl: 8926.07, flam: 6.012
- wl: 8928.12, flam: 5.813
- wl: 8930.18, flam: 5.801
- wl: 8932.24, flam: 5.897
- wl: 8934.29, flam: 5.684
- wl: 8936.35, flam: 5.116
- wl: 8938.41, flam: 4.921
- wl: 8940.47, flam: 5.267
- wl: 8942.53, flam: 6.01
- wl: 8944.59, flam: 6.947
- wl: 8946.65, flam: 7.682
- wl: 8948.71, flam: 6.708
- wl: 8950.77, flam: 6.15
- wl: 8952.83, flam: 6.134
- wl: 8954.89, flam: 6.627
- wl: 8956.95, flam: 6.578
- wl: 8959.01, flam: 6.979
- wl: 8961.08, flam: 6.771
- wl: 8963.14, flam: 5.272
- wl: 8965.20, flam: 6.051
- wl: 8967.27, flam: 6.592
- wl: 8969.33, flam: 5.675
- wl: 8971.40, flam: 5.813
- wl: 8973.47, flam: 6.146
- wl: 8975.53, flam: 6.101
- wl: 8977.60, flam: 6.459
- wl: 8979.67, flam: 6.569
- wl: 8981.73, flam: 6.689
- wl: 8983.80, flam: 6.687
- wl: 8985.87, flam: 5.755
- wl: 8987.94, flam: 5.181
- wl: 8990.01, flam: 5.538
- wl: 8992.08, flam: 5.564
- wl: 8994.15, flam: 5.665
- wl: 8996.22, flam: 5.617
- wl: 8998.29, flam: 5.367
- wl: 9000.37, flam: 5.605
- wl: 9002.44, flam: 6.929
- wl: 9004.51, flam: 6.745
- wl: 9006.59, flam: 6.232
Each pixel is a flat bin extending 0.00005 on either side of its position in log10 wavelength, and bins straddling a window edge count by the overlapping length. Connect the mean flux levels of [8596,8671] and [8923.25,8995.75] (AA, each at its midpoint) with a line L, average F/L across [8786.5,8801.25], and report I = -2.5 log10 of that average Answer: 0.28 mag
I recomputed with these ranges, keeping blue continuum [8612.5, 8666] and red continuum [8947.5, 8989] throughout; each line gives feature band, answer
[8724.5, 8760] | 0.124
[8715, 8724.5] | 0.088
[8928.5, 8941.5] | 0.152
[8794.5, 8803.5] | 0.297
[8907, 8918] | 0.083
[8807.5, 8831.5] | 0.106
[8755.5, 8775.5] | 0.100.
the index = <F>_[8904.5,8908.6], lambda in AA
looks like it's 6.04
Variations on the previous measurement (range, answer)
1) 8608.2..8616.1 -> 6.24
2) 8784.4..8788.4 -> 4.97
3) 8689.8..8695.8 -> 5.82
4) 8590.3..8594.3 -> 5.52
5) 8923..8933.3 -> 5.9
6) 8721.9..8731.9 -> 5.94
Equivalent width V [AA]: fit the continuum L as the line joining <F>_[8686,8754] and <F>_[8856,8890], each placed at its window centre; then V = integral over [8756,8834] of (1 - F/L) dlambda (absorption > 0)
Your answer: 8.5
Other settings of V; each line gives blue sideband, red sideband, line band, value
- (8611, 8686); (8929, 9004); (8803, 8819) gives 2.5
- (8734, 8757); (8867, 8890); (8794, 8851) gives 7.4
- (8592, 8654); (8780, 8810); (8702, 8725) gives -1.2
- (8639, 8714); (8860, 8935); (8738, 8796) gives 6.0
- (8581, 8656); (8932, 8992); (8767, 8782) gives 1.2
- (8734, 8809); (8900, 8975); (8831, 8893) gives -3.9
